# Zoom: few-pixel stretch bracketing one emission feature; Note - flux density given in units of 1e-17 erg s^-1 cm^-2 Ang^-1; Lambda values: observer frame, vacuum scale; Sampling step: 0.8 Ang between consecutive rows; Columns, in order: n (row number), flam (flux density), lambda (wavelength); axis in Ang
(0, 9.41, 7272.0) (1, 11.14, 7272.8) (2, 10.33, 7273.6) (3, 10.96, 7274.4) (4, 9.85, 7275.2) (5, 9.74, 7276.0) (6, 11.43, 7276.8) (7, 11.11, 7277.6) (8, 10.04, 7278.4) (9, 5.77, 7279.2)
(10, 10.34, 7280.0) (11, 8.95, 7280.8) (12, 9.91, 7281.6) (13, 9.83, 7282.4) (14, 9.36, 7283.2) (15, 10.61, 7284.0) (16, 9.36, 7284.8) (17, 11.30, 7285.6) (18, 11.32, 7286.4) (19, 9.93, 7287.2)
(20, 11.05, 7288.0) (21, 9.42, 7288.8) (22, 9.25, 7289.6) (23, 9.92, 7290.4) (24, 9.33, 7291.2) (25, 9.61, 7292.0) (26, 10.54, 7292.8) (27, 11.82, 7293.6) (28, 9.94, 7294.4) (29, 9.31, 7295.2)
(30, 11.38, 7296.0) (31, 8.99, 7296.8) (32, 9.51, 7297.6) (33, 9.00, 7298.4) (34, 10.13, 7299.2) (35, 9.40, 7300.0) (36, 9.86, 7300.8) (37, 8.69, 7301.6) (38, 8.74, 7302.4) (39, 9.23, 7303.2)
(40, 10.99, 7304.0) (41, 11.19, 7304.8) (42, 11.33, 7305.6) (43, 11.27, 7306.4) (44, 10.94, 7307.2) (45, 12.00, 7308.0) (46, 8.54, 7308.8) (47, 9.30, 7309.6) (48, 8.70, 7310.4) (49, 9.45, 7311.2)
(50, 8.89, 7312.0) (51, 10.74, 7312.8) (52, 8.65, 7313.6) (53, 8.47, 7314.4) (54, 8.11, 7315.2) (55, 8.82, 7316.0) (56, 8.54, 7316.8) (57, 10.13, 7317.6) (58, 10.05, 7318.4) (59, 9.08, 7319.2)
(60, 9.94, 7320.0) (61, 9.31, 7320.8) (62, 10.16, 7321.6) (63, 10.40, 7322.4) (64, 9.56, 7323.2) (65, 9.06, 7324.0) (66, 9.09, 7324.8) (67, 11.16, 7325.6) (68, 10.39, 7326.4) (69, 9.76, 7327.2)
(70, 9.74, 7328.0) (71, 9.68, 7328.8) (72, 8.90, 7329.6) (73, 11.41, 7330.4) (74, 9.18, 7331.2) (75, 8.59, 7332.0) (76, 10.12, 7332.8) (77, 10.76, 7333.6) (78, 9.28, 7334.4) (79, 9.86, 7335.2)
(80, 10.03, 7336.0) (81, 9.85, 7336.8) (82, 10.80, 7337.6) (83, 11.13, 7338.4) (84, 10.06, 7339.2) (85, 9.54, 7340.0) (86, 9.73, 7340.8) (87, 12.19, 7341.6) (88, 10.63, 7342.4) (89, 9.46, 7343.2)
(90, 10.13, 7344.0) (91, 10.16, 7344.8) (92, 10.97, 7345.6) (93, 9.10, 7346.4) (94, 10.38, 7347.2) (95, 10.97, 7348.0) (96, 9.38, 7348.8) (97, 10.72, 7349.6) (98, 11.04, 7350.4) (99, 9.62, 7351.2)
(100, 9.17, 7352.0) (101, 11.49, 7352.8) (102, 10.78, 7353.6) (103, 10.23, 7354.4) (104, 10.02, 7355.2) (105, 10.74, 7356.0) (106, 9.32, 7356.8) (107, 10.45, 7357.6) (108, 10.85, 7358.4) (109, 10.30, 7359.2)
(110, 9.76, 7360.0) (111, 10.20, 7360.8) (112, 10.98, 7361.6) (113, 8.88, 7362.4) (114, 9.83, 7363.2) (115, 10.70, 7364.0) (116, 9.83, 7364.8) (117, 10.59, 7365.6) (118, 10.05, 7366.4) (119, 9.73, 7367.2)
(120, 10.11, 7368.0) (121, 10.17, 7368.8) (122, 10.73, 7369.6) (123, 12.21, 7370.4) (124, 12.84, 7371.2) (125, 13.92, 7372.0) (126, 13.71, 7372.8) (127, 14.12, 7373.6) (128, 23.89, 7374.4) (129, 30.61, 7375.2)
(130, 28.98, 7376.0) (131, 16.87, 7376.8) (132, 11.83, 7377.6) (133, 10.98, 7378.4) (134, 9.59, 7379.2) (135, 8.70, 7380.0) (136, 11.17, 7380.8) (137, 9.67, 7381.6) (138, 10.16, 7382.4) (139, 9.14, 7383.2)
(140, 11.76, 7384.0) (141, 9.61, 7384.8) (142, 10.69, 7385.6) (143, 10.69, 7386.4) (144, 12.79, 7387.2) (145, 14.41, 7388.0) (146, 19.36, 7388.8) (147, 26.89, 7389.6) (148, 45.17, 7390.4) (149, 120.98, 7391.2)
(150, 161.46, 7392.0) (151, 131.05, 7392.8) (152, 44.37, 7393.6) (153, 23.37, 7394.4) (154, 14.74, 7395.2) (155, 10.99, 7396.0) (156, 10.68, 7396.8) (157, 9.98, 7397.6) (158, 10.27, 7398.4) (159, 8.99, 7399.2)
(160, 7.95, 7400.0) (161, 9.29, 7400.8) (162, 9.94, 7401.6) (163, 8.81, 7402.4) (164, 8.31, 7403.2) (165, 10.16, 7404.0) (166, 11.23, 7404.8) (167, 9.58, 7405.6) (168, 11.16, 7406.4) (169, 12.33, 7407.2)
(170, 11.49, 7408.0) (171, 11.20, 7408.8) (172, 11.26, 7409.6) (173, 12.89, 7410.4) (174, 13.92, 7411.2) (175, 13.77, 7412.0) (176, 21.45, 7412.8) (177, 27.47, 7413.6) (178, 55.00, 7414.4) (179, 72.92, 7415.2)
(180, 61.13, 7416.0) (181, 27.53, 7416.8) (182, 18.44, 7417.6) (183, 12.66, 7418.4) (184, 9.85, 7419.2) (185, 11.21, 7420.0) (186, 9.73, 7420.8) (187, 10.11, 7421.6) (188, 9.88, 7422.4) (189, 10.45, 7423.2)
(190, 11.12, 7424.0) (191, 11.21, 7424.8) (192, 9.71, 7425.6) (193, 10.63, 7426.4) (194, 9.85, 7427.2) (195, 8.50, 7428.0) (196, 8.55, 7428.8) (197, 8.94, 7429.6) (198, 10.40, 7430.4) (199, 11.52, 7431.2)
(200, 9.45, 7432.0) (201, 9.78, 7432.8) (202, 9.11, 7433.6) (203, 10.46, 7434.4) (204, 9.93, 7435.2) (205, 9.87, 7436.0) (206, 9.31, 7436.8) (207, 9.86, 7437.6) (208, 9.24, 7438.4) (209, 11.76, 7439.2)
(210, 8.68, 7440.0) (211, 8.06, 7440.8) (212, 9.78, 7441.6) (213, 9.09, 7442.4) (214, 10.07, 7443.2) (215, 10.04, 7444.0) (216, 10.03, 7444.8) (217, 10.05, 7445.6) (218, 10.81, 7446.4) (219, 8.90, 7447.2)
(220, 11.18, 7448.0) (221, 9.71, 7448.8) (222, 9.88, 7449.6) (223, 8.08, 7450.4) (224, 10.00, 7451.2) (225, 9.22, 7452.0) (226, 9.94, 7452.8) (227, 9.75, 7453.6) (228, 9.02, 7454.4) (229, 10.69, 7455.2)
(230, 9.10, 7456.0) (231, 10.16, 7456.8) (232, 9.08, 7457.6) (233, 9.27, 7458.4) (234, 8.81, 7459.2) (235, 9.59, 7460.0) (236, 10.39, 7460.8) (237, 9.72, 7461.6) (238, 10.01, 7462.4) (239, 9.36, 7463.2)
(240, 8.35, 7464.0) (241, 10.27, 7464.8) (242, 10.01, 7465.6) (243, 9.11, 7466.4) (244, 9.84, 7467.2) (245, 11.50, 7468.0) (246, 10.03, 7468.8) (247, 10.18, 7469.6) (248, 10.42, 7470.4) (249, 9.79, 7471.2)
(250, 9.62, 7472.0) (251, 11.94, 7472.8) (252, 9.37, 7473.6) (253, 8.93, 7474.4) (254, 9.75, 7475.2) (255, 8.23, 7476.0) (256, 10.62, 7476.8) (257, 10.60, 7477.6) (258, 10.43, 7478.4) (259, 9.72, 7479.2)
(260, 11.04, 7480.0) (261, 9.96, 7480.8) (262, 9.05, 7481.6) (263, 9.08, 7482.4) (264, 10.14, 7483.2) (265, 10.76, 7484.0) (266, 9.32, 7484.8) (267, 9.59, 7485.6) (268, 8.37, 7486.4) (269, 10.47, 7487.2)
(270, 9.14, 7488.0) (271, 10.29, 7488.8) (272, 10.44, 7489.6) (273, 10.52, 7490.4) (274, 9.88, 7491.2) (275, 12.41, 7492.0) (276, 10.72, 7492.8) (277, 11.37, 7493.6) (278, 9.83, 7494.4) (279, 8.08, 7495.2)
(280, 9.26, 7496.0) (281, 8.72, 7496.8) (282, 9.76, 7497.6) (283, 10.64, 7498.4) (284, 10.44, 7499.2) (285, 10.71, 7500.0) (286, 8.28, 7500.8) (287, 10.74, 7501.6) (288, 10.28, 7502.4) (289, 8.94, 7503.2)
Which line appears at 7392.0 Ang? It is H-alpha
